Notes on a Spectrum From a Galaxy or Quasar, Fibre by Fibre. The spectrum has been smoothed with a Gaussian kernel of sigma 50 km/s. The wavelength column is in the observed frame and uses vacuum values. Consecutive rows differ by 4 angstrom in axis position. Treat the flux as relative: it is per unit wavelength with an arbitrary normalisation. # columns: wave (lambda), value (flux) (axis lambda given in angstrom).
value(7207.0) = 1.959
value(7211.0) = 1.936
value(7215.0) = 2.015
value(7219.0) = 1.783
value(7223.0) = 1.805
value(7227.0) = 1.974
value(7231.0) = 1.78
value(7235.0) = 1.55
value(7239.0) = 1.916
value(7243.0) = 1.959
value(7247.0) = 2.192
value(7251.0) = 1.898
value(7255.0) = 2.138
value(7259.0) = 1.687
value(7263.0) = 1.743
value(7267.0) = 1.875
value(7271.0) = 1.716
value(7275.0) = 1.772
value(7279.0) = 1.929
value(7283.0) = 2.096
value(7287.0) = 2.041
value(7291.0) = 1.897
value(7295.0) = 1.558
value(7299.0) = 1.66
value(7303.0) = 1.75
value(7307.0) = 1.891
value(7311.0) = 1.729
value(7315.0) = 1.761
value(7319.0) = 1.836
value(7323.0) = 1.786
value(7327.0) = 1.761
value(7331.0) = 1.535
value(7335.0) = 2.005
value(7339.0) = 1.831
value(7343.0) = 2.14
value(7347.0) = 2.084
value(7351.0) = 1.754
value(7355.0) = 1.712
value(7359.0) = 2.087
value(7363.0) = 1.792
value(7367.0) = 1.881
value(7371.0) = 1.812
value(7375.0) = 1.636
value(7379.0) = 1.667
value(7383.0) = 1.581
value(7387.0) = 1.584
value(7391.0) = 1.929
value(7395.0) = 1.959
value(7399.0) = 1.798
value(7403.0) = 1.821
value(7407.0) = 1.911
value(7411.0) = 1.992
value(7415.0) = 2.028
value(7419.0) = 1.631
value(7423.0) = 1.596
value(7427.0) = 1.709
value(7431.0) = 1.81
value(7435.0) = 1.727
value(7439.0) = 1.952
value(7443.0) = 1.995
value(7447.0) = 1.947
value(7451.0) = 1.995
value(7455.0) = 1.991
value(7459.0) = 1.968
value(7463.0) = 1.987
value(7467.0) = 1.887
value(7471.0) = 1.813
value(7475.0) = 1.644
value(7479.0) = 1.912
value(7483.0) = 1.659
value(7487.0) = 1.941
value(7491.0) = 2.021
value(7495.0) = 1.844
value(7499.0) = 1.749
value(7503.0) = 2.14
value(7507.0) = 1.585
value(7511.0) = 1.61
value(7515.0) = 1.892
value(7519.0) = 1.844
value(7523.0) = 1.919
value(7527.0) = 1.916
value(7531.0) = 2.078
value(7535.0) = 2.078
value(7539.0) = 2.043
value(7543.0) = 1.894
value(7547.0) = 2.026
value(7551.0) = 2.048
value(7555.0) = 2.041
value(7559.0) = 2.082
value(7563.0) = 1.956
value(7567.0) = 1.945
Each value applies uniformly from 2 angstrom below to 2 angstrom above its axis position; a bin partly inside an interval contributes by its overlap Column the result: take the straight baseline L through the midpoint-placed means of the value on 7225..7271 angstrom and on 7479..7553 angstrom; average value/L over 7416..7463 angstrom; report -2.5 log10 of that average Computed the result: 0.02 mag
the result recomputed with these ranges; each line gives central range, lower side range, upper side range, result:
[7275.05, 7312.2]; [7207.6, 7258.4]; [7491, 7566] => 0.04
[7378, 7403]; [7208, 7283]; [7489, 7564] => 0.09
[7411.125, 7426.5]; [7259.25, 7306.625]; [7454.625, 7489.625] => 0.04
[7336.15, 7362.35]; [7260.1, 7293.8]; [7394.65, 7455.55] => -0.04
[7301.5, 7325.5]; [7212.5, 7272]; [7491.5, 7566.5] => 0.06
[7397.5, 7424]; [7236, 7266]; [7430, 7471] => 0.05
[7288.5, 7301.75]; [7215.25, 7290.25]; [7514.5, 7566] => 0.11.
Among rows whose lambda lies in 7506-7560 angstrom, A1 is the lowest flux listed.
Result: 1.585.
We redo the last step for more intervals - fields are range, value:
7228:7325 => 1.55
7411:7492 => 1.596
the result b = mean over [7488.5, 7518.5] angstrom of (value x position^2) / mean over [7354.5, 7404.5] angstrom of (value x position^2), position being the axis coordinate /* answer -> 1.1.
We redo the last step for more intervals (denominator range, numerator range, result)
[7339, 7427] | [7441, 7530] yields 1.06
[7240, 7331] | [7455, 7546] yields 1.09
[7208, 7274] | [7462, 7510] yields 1.05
